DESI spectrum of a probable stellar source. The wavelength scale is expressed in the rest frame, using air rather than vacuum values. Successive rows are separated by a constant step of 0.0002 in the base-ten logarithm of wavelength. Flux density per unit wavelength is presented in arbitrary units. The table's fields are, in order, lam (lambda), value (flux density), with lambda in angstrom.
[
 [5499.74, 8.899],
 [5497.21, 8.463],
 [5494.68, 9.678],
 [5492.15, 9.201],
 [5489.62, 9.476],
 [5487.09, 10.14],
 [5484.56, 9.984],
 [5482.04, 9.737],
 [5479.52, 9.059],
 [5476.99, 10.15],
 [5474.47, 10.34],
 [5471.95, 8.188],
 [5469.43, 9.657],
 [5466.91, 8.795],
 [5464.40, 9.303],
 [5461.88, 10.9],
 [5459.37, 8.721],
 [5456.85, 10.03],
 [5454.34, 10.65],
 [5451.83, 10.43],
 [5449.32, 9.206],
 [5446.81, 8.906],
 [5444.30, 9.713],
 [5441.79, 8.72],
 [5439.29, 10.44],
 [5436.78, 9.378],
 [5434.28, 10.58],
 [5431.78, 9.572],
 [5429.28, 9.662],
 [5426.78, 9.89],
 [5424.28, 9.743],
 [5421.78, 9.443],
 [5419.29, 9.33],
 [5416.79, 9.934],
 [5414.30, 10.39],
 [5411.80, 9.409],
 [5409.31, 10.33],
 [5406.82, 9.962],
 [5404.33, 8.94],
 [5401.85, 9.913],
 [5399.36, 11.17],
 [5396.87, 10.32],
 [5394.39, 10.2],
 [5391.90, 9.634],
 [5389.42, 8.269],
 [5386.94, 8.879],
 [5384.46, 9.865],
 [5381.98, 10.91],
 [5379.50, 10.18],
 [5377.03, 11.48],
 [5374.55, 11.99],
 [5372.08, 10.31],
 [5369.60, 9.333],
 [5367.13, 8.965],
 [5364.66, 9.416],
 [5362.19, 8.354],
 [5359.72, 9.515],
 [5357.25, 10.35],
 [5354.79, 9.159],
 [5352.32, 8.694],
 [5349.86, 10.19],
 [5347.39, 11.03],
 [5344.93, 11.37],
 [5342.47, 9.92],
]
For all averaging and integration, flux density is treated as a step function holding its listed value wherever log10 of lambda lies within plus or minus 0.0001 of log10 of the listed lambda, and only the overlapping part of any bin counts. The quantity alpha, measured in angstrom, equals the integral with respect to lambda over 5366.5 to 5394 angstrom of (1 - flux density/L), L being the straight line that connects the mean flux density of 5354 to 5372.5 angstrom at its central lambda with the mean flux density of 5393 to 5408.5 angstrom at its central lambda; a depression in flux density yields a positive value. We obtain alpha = -0.9 angstrom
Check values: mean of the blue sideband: 9.39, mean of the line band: 10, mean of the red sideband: 10.1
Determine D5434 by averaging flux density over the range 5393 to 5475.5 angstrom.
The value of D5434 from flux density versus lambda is 9.76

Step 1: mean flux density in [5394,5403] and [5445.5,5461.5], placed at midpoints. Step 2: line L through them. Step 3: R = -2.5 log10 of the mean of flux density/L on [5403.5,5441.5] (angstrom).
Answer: 0.04 mag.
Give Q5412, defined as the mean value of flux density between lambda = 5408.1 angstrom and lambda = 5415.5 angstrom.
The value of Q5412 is 10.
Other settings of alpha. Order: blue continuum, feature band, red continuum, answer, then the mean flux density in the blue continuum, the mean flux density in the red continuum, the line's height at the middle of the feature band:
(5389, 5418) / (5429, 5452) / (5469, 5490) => 0.38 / 9.92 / 9.64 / 9.78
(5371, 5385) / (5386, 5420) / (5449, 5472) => 2.29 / 10.8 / 9.68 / 10.5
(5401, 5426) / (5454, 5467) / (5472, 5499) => -0.19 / 9.74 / 9.54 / 9.61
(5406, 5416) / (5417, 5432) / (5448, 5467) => 0.49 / 10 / 9.81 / 9.96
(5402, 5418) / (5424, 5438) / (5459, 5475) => -0.18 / 9.84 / 9.41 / 9.68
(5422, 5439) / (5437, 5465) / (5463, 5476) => -0.55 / 9.82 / 9.29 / 9.54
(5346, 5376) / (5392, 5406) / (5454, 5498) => -0.50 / 9.79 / 9.57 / 9.72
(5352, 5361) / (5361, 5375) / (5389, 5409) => 0.00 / 9.5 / 9.89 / 9.6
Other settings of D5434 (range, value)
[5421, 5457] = 9.75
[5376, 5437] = 9.9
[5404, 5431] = 9.75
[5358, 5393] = 9.8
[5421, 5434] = 9.74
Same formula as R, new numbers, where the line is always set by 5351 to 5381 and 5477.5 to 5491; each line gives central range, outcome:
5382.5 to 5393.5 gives 0.056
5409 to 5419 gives -0.016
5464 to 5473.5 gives 0.083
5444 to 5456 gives -0.007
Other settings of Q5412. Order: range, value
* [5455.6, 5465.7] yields 9.73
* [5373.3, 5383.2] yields 11.1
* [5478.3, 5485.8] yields 9.61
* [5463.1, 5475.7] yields 9.26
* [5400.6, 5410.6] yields 9.79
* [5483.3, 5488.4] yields 10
